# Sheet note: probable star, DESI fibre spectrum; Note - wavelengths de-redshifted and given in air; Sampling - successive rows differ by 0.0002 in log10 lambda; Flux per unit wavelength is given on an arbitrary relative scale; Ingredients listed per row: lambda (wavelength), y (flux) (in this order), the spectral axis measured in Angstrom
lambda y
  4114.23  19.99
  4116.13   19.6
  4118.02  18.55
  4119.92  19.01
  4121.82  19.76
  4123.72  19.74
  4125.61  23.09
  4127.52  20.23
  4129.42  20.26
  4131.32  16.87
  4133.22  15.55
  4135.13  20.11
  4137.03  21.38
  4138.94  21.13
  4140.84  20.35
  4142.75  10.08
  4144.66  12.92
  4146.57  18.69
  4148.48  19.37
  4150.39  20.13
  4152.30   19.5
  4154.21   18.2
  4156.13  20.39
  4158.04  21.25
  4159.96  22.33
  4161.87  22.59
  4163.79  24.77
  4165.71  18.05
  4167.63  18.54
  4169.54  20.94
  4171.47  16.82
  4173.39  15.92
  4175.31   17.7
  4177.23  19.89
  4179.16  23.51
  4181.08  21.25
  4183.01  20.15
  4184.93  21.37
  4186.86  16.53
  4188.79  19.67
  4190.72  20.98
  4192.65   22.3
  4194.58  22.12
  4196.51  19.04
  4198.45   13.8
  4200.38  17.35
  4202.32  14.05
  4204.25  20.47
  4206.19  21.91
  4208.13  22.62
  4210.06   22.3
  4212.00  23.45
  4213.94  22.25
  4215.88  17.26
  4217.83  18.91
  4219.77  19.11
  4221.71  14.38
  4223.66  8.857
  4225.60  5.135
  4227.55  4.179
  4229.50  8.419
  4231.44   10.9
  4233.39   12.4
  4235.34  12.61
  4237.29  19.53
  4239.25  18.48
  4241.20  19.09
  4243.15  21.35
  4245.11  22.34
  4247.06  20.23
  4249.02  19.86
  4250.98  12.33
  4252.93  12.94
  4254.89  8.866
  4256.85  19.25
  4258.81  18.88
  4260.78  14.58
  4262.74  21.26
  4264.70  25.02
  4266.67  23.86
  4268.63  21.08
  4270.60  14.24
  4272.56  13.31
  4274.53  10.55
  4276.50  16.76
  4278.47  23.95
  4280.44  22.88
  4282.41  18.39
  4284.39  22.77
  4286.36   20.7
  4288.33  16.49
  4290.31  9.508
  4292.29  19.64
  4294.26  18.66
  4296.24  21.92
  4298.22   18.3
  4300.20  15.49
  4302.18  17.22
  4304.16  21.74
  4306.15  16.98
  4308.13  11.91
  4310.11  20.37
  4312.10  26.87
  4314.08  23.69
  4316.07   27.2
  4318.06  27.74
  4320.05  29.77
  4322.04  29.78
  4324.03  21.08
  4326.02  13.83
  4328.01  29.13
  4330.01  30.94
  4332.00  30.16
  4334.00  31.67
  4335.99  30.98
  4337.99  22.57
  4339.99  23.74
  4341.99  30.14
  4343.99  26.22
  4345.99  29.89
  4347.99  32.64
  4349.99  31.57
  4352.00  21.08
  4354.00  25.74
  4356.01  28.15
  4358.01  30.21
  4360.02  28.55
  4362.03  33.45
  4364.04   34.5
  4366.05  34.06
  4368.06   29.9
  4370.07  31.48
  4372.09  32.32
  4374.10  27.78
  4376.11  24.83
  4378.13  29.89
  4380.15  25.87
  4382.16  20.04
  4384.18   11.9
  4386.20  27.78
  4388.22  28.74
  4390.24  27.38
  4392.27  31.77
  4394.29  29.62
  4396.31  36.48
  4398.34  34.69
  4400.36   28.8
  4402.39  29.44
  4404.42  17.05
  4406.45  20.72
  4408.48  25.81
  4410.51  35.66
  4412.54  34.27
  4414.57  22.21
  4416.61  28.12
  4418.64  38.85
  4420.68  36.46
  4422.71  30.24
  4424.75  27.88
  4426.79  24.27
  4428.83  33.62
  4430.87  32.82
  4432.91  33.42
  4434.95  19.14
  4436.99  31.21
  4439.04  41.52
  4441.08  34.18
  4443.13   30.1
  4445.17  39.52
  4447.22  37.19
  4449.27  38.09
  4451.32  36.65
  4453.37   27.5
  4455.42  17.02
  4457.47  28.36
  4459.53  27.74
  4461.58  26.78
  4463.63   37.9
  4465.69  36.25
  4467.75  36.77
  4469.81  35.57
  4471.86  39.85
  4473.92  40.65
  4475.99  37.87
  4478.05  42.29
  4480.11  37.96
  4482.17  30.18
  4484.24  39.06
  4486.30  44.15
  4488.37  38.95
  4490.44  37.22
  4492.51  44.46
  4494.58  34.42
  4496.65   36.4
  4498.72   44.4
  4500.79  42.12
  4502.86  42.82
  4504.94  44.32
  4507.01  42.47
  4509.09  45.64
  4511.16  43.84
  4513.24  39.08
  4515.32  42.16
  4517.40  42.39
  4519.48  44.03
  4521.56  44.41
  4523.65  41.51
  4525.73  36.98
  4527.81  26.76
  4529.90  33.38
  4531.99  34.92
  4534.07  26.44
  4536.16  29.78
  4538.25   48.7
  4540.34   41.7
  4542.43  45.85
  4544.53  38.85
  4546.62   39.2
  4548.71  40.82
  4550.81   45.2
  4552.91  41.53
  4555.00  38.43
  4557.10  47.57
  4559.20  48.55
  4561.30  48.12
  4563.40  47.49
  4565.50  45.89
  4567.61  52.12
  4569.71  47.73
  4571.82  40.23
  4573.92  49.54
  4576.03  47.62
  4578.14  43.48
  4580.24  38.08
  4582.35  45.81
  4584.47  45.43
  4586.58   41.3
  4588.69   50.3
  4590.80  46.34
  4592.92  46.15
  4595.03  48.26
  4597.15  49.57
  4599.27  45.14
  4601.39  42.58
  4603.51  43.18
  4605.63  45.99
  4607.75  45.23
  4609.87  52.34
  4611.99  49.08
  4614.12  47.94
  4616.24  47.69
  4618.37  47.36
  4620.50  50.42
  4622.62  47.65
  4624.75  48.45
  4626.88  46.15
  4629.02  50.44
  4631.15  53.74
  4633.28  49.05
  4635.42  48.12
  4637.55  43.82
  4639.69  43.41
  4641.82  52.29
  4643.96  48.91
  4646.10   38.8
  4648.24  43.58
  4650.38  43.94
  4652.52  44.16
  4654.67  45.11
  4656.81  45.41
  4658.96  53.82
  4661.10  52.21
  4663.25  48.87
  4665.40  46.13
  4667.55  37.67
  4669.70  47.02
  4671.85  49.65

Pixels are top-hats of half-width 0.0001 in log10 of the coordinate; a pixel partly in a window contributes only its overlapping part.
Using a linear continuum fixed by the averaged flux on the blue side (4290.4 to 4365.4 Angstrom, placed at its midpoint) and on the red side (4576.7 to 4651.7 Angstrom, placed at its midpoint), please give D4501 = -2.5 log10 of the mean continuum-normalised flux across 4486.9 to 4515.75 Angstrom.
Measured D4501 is -0.09 mag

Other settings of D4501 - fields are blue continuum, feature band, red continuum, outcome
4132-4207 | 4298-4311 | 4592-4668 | 0.50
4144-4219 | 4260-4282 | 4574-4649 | 0.32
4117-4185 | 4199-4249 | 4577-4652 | 0.37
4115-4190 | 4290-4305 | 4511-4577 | 0.46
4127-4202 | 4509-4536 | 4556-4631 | 0.11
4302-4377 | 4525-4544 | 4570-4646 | 0.15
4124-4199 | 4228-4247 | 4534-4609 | 0.45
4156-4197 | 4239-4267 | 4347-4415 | 0.26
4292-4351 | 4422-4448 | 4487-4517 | 0.10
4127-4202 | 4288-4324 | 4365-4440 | 0.21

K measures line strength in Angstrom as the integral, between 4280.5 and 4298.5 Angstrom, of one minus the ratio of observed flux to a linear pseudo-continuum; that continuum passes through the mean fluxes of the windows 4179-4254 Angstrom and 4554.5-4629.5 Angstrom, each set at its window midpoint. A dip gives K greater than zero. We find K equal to 3.4 Angstrom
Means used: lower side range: 17.4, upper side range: 46.6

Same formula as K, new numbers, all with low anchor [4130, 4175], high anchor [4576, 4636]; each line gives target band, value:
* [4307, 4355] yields 6.2 Angstrom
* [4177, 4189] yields 0.2 Angstrom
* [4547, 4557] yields 0.4 Angstrom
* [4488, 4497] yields 0.4 Angstrom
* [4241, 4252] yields 2.5 Angstrom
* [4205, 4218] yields 0.7 Angstrom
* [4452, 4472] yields 3.7 Angstrom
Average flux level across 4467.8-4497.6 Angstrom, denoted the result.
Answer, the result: 38.4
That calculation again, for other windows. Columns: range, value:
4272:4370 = 24.1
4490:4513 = 41.7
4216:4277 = 15.8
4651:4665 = 48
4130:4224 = 19.2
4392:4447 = 30.7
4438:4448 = 36.5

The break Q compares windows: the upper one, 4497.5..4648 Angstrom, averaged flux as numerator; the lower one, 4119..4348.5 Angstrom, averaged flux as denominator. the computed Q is 2.3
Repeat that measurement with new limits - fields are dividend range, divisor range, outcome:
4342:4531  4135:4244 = 1.83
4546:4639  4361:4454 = 1.54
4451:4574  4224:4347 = 1.99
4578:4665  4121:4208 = 2.42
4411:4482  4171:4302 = 1.86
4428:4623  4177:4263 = 2.33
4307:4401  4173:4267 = 1.56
